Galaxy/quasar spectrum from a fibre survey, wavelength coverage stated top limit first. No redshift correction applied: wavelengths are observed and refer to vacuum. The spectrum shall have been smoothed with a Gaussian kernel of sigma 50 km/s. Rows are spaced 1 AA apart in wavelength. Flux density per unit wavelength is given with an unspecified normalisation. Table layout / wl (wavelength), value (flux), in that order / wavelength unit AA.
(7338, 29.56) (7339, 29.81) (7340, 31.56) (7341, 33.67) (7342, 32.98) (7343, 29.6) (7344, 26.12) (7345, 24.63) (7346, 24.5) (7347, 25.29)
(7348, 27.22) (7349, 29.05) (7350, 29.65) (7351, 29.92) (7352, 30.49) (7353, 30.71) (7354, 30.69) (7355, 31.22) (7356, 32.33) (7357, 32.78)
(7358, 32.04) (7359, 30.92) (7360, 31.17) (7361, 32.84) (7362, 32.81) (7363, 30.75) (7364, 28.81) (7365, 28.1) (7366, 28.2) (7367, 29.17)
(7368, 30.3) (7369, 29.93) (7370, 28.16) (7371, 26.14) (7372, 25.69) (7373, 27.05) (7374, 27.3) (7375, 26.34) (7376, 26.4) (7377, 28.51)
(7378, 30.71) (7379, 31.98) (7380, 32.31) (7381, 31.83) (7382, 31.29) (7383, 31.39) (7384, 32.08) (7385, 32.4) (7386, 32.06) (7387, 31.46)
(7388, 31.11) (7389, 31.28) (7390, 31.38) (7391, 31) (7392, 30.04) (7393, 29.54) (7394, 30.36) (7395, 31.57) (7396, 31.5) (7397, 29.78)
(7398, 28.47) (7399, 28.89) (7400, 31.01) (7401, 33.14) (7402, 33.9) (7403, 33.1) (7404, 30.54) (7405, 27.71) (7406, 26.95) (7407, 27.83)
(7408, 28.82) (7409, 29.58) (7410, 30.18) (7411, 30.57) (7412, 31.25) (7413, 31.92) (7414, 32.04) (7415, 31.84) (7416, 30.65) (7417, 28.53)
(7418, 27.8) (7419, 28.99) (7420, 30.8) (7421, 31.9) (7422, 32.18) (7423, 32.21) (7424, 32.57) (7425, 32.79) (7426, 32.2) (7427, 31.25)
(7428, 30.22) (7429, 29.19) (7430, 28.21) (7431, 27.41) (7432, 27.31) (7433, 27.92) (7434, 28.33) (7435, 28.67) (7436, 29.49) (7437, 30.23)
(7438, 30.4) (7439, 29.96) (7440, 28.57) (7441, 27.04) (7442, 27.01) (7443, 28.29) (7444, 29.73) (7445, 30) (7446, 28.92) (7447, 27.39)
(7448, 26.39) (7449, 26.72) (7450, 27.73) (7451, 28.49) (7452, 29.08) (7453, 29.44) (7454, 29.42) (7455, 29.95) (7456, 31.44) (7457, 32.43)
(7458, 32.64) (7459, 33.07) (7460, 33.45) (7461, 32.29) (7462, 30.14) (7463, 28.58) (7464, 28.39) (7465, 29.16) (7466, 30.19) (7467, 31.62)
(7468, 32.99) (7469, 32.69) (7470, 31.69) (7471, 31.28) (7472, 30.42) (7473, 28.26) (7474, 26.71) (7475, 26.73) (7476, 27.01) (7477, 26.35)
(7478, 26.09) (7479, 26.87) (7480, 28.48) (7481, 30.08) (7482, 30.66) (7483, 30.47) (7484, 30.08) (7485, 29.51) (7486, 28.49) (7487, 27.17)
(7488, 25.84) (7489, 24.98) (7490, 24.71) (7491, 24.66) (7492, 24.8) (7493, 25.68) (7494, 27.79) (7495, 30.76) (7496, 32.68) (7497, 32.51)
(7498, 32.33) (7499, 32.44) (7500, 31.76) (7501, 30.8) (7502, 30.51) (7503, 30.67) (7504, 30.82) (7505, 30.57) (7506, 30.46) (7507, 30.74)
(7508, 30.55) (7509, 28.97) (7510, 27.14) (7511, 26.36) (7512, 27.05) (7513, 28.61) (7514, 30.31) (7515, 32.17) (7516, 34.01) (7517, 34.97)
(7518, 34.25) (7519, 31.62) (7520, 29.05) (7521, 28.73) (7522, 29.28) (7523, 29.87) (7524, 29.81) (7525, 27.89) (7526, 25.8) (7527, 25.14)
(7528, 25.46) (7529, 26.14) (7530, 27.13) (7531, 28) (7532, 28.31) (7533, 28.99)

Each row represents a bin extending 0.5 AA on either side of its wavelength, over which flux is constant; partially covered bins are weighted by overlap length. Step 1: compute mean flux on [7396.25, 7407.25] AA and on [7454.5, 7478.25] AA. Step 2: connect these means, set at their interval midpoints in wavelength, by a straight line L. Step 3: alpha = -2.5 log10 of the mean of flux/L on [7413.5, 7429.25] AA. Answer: -0.03 mag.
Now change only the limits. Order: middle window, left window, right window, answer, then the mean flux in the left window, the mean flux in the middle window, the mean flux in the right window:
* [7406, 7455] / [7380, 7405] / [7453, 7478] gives 0.04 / 31.2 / 29.5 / 30.2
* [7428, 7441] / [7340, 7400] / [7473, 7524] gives 0.03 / 29.9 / 28.8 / 29.3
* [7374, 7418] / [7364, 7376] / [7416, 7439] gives -0.06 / 27.8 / 30.5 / 30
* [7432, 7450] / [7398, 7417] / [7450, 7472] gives 0.08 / 30.4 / 28.5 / 30.8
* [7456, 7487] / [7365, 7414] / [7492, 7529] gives 0.00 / 30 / 29.9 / 29.8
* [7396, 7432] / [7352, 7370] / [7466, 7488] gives -0.01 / 30.7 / 30.4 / 29.2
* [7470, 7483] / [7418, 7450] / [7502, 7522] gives 0.05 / 29.4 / 28.5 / 30.3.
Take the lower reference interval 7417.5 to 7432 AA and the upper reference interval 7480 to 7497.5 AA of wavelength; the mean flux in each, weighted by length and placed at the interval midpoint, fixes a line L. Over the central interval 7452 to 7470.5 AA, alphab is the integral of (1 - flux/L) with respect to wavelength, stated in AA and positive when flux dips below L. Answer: -1.2 AA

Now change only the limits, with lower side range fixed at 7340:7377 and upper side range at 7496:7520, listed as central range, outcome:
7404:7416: 0.0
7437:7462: 0.5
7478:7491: 1.1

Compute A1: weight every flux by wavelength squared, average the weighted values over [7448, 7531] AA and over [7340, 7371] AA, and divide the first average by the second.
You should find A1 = 1.02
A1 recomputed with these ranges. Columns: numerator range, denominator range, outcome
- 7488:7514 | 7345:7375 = 1.03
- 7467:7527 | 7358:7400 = 1.01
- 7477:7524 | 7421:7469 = 1.00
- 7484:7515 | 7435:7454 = 1.03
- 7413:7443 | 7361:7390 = 1.01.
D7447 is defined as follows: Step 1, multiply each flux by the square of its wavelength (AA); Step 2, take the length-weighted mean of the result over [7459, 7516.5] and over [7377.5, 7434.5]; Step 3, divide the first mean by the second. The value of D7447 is 0.98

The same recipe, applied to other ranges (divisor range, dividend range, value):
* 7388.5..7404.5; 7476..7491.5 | 0.91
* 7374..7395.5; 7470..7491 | 0.94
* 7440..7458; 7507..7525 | 1.06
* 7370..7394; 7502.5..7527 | 1.03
